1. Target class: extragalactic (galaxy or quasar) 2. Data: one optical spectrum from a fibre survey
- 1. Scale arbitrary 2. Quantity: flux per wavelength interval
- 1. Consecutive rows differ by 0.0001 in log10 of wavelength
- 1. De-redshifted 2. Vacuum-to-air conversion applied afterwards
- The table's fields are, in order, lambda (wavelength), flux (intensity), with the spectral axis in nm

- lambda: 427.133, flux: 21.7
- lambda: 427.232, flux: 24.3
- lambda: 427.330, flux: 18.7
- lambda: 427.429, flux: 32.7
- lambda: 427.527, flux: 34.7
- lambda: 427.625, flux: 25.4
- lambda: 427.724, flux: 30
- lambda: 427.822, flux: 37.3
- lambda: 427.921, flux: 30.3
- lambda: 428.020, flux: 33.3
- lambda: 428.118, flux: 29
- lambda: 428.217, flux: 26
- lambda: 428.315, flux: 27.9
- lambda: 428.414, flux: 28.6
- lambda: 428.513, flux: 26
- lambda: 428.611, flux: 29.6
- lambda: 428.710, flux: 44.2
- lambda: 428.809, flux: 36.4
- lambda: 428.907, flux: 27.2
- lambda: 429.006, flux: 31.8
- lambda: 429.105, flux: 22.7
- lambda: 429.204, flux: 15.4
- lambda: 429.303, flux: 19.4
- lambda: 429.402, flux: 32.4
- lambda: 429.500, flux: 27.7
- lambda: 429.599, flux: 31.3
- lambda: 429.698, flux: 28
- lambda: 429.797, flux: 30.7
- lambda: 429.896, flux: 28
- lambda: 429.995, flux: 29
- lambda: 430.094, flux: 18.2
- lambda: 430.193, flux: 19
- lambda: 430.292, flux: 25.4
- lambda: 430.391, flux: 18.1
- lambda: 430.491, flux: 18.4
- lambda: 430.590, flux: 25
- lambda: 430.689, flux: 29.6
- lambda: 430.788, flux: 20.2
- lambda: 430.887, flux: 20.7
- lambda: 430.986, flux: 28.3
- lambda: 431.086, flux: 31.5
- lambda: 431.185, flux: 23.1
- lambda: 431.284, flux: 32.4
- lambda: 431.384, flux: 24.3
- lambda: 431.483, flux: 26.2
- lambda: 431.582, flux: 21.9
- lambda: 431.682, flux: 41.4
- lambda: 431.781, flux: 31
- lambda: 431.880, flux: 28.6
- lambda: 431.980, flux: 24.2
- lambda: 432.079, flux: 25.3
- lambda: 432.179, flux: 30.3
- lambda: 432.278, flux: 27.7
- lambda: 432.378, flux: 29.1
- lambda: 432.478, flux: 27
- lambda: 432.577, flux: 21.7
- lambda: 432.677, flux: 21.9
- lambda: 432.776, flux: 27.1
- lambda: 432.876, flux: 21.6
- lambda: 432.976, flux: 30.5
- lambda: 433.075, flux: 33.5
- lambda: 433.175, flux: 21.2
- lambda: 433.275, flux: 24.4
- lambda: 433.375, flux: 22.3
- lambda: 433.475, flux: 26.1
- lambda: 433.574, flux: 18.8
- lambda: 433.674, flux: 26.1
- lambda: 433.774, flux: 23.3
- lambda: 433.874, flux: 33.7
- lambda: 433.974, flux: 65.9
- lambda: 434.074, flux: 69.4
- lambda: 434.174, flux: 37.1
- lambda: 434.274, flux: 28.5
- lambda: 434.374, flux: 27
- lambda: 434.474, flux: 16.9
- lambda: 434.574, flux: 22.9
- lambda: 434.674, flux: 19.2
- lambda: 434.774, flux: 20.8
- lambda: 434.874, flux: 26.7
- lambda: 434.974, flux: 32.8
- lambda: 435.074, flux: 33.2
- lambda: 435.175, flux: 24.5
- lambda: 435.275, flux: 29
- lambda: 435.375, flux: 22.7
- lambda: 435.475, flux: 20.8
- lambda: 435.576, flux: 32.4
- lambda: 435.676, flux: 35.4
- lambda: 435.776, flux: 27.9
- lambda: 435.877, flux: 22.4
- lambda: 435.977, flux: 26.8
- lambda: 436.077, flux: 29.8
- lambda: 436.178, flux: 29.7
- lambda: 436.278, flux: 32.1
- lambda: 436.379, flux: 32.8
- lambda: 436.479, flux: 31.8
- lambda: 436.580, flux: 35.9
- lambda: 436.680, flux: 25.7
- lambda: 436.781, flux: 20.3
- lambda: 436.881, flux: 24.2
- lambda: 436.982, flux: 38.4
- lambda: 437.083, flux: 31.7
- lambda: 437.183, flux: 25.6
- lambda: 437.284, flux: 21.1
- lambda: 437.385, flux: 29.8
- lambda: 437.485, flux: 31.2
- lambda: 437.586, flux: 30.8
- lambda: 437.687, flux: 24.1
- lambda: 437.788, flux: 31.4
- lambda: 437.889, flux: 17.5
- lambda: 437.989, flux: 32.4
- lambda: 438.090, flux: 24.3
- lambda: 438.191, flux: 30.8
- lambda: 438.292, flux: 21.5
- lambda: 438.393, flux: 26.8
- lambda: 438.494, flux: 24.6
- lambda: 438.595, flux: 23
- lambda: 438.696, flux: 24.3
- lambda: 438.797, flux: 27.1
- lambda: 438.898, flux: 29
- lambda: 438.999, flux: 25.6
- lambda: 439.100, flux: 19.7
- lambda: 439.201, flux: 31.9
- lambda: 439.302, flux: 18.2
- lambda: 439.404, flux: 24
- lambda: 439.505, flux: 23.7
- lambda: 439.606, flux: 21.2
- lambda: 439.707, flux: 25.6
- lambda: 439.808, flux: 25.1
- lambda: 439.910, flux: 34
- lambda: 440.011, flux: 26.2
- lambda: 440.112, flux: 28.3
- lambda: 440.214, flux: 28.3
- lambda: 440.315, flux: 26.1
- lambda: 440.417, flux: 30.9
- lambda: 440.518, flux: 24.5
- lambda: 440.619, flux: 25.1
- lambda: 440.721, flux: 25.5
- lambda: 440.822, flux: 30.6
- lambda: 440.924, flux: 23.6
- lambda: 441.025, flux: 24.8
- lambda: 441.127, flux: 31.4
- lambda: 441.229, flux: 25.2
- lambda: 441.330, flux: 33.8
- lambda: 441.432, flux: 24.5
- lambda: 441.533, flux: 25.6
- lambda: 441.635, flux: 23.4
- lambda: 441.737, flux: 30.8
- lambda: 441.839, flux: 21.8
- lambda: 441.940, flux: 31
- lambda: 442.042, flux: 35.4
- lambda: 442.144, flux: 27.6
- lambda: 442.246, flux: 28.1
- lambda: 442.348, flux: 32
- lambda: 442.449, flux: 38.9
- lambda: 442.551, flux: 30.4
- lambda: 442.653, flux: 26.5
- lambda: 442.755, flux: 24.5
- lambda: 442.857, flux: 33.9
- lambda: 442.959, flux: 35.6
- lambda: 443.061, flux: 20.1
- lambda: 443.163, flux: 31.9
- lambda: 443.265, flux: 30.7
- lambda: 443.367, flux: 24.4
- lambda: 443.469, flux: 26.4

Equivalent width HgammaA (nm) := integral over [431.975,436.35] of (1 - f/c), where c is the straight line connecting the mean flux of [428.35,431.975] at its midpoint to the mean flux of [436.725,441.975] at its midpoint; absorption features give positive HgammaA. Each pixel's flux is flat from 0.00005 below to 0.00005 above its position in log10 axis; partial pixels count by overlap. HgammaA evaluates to -0.278 nm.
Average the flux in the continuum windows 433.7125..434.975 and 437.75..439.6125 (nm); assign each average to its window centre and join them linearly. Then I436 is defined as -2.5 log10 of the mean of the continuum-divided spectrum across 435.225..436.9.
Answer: 0.05 mag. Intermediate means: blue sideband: 32.6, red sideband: 25.2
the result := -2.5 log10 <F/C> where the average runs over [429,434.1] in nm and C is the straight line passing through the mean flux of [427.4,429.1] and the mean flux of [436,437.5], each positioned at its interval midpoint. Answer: 0.113 mag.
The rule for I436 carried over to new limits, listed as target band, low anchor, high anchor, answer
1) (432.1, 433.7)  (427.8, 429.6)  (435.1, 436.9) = 0.120 mag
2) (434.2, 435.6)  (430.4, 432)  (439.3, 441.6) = 0.038 mag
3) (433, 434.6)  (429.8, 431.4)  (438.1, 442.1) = -0.229 mag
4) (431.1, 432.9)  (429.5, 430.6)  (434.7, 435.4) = -0.062 mag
